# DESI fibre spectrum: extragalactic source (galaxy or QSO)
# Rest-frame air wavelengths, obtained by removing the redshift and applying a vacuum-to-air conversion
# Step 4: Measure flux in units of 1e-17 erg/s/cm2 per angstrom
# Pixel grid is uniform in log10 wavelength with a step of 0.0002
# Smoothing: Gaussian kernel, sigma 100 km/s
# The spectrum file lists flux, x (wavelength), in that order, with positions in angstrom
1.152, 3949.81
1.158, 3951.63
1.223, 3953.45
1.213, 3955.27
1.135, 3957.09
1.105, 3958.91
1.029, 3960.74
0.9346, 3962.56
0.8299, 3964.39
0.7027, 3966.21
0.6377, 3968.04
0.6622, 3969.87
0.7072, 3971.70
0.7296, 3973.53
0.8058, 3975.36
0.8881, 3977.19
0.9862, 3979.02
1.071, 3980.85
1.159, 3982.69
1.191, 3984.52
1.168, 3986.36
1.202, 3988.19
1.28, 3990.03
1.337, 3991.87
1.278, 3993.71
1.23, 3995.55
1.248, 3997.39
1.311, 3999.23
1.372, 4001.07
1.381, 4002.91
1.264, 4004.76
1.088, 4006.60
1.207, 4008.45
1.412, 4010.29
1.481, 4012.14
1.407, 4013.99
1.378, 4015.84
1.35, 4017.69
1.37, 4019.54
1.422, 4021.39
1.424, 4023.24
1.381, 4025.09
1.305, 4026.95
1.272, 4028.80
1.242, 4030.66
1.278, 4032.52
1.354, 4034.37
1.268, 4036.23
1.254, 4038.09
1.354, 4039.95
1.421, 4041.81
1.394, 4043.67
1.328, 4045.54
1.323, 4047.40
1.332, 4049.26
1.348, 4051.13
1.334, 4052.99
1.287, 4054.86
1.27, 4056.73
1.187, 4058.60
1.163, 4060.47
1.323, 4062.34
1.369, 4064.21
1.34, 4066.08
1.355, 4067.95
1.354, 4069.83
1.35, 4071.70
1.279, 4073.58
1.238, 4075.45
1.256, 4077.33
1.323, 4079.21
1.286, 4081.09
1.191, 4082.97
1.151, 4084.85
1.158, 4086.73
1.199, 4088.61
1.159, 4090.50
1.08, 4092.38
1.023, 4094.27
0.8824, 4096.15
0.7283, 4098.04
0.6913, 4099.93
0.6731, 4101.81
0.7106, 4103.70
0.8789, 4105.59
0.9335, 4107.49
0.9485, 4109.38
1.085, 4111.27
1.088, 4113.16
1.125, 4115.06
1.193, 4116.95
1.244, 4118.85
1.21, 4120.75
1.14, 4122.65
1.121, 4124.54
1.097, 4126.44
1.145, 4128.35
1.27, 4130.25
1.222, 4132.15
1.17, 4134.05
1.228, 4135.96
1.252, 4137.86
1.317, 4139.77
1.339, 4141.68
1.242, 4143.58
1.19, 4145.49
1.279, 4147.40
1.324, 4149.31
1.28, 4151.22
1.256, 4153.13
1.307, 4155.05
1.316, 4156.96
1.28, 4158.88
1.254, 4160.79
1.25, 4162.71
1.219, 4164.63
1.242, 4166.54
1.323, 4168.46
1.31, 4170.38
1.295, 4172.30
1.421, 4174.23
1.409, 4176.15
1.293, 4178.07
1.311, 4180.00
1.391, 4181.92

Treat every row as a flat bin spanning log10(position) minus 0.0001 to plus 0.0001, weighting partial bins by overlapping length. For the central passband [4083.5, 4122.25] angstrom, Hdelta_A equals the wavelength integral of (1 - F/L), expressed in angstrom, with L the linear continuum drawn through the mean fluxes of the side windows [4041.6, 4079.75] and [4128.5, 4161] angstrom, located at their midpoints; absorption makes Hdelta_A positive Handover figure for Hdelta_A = 8.3 angstrom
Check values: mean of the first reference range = 1.31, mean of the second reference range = 1.26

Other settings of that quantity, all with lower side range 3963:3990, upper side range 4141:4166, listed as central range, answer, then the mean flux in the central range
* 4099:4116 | 4.0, 0.904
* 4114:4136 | 0.7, 1.18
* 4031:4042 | -2.8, 1.31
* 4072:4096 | -1.2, 1.19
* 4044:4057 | -3.1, 1.32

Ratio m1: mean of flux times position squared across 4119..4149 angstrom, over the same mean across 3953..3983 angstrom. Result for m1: 1.4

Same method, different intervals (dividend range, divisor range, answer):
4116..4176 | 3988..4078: 1.01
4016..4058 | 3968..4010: 1.23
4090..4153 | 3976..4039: 0.92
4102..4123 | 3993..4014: 0.84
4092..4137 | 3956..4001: 1.07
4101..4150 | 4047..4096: 0.93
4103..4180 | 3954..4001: 1.26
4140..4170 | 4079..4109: 1.32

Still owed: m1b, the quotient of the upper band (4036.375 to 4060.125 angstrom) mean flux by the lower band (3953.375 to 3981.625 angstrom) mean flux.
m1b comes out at 1.45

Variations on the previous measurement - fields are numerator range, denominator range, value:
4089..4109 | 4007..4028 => 0.65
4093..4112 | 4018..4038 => 0.64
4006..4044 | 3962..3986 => 1.53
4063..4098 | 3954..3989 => 1.26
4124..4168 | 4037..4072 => 0.94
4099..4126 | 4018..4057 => 0.75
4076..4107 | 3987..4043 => 0.78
